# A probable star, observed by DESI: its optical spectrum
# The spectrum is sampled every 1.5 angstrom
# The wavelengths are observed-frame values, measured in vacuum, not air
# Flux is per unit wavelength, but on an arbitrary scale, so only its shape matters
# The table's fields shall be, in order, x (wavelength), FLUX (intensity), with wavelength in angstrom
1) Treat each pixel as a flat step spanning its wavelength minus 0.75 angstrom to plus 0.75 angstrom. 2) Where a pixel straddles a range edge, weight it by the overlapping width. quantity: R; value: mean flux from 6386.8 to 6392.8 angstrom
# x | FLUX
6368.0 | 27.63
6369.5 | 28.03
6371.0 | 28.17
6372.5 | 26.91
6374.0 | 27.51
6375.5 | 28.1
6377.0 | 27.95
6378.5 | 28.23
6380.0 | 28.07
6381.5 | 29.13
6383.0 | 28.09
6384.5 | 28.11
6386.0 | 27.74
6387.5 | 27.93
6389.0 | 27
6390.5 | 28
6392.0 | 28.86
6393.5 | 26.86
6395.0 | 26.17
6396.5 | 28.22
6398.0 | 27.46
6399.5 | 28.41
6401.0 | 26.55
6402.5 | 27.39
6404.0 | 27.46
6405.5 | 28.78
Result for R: 27.9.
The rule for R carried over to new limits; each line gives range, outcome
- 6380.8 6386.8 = 28.3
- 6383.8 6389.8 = 27.7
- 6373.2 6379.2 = 27.9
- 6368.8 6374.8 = 27.7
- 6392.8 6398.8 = 27.2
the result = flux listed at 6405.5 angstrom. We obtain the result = 28.78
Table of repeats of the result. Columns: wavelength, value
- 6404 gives 27.46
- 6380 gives 28.07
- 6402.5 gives 27.39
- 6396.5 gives 28.22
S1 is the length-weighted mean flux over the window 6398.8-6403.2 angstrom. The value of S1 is 27.4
